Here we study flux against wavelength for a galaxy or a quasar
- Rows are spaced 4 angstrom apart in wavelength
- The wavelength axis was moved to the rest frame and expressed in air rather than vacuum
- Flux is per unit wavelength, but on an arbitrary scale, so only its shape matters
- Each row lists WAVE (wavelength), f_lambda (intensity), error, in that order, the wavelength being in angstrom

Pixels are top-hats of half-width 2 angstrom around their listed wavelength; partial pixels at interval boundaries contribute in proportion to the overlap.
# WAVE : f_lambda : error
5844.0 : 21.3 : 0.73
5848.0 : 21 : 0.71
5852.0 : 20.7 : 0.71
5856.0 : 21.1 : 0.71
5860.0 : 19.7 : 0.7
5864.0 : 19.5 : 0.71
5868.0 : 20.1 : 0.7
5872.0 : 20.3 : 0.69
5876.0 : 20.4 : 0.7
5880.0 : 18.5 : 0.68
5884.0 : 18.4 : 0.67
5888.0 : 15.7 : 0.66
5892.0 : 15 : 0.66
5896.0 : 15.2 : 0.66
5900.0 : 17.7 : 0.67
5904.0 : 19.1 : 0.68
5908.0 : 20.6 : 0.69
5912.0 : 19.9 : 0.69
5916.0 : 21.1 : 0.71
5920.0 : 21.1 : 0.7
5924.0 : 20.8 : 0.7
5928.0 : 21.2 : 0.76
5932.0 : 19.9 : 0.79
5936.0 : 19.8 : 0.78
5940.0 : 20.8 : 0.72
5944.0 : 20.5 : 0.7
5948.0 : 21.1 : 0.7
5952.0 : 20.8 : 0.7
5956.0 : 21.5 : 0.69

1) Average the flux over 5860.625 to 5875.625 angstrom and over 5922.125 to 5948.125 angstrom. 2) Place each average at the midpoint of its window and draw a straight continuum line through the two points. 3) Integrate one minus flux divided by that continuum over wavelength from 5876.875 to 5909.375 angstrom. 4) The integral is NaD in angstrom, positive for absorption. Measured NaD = 4.2 angstrom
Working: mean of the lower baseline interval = 20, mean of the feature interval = 17.6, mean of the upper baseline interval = 20.5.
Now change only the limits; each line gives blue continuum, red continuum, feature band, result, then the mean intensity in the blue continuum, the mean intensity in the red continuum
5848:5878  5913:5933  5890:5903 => 2.77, 20.3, 20.8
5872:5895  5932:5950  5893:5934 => -0.76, 17.7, 20.5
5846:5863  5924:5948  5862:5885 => 1.08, 20.6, 20.5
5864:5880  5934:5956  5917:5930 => -0.36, 20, 20.7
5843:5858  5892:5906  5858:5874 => -0.15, 21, 17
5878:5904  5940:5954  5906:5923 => -1.95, 16.9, 20.8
